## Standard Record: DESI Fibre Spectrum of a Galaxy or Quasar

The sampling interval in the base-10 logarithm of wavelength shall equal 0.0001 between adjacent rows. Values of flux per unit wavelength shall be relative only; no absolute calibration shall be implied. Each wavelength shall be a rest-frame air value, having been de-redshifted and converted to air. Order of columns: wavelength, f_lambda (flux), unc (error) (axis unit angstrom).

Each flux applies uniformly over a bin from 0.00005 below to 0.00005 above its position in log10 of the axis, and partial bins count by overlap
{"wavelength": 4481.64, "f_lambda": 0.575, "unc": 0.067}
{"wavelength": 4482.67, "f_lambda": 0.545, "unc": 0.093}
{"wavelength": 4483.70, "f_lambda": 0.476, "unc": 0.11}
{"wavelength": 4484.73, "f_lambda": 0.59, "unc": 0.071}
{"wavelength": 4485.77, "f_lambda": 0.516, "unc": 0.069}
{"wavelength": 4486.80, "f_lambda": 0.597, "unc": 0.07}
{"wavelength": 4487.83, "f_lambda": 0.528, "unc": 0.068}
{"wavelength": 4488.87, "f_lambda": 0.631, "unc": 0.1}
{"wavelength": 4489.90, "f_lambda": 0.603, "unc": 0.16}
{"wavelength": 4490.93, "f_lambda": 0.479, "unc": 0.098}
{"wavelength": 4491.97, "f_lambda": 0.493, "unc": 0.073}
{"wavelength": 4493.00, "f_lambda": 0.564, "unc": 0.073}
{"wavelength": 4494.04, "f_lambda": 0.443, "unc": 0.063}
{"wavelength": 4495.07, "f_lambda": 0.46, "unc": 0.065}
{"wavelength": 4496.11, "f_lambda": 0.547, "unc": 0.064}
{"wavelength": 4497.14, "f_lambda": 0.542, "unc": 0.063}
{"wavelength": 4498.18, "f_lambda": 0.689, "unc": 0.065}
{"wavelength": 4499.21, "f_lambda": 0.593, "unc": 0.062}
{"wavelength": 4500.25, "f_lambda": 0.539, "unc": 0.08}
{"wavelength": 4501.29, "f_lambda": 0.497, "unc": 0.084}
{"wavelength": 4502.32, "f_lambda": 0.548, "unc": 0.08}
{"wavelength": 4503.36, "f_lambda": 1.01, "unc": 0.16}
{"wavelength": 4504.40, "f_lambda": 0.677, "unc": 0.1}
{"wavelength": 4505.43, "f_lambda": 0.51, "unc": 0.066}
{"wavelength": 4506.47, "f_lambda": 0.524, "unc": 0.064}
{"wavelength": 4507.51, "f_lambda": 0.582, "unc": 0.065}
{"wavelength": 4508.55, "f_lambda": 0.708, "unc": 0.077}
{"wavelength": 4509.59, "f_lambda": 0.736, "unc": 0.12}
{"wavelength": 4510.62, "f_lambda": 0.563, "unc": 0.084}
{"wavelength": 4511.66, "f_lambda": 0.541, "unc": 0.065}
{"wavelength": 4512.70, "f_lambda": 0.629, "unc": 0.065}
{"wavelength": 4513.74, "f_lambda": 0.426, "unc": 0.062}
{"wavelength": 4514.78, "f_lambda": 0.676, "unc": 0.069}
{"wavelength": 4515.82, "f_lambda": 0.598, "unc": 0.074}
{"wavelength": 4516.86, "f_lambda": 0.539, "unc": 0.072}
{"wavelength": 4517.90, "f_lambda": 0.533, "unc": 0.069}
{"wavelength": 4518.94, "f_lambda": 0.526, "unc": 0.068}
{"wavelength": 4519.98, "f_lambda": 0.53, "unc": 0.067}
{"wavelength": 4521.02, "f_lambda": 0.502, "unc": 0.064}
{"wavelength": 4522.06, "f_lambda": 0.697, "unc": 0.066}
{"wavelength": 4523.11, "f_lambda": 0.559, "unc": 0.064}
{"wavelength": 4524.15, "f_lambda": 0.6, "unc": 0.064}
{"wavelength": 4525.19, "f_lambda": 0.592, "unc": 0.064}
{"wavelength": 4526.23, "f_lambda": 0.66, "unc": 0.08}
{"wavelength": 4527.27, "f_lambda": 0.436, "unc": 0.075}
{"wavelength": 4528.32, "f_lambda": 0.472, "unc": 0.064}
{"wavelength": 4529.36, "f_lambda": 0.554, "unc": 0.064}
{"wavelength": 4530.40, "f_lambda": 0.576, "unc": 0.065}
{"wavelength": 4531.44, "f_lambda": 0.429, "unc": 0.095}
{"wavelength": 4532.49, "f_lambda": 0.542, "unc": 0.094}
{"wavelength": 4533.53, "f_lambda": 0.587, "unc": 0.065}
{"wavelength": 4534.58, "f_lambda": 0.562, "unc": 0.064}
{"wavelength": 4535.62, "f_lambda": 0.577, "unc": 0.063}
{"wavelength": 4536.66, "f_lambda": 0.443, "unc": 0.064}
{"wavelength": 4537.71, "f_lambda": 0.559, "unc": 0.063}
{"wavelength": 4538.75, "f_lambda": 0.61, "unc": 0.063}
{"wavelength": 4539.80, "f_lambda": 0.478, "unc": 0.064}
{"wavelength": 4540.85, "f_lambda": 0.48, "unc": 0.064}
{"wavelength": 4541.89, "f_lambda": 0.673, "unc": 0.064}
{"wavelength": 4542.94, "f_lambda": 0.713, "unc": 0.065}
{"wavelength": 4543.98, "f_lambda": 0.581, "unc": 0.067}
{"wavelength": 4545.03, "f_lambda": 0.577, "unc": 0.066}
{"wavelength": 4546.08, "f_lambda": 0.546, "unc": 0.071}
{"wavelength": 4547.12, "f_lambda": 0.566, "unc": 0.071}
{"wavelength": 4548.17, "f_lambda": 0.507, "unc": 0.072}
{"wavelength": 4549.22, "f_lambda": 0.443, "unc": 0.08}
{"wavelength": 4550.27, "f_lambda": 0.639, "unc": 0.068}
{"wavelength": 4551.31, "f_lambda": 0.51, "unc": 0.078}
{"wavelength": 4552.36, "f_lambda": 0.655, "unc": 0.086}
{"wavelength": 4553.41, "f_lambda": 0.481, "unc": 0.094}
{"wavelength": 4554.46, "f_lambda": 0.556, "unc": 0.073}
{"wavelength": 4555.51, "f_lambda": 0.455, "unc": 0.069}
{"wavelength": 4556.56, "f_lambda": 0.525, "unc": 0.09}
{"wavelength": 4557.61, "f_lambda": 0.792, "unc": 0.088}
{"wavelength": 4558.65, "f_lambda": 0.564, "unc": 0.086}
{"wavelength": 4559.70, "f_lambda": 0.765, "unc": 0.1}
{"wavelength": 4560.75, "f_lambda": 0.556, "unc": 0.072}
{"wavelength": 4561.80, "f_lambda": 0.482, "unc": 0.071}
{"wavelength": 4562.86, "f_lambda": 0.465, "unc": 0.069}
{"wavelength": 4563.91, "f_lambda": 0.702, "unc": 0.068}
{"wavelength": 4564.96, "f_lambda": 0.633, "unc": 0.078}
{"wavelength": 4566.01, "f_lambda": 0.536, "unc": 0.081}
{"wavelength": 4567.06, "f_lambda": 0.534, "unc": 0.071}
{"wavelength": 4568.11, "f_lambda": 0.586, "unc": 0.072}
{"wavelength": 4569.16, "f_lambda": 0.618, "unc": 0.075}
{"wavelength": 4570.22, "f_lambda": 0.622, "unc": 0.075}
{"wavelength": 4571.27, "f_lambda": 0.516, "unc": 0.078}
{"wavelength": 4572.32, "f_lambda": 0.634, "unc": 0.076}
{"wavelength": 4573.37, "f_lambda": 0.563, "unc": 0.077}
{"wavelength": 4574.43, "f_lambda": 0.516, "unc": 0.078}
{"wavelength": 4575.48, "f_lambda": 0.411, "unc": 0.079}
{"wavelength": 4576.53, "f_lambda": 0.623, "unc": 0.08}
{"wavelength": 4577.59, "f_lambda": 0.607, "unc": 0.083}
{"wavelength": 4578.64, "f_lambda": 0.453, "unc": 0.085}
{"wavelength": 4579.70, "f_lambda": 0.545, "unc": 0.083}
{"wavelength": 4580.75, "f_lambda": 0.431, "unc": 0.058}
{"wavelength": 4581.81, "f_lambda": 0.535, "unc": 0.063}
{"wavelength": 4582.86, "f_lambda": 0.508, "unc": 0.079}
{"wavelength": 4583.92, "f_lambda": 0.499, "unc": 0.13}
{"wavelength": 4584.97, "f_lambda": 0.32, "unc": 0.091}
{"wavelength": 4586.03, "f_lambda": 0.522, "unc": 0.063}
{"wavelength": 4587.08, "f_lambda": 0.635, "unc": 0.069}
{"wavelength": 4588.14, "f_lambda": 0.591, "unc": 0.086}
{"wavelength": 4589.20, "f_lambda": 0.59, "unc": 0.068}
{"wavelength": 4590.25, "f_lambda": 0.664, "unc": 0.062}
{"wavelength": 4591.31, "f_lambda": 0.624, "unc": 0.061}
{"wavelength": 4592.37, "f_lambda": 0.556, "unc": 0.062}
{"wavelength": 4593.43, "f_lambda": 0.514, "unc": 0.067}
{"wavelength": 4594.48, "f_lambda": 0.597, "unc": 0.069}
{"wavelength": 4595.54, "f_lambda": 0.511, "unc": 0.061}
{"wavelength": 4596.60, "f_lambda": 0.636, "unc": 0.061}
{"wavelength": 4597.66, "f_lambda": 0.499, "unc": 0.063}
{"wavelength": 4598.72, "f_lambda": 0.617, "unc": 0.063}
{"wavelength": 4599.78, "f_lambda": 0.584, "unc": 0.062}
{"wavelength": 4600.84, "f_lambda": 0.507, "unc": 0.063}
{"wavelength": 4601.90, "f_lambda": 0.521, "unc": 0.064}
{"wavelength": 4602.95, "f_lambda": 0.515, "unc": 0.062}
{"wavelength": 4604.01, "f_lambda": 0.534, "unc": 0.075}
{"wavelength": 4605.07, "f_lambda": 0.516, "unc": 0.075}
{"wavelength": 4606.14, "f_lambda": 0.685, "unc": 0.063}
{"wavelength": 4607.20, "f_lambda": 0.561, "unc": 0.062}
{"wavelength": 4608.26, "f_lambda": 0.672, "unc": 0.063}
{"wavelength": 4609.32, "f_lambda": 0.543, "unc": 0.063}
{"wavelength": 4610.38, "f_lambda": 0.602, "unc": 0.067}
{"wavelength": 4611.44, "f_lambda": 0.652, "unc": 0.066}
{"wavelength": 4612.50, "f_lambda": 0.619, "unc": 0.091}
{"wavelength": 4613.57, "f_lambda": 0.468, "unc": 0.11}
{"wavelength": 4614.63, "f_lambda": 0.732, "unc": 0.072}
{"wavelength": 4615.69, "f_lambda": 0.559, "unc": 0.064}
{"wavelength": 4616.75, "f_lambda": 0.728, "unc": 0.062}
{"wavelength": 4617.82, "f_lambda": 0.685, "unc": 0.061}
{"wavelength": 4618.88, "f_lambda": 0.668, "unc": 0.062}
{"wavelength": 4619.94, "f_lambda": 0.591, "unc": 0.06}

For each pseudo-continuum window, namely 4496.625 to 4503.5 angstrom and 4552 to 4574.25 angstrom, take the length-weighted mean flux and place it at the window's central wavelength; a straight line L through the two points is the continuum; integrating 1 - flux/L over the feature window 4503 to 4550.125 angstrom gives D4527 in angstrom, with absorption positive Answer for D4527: 2.0 angstrom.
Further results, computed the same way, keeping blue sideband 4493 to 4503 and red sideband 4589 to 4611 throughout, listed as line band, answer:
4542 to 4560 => -0.61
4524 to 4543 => 0.24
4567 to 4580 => 0.24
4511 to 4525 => -0.33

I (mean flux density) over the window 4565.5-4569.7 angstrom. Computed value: 0.568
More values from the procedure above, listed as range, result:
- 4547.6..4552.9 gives 0.55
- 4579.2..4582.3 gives 0.503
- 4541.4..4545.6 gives 0.634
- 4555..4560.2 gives 0.621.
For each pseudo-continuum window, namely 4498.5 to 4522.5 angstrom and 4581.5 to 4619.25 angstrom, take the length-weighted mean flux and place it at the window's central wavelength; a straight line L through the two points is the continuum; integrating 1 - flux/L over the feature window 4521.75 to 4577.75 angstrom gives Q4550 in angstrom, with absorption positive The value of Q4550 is 2.10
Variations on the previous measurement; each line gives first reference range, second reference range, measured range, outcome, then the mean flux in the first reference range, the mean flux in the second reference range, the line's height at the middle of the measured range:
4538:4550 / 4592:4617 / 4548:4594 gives 1.05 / 0.563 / 0.579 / 0.57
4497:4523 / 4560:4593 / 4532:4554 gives 0.61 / 0.597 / 0.552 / 0.574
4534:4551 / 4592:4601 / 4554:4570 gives -0.75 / 0.559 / 0.56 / 0.559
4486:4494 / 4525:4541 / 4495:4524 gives -2.60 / 0.548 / 0.535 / 0.542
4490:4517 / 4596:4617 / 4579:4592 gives 1.04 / 0.582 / 0.585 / 0.585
